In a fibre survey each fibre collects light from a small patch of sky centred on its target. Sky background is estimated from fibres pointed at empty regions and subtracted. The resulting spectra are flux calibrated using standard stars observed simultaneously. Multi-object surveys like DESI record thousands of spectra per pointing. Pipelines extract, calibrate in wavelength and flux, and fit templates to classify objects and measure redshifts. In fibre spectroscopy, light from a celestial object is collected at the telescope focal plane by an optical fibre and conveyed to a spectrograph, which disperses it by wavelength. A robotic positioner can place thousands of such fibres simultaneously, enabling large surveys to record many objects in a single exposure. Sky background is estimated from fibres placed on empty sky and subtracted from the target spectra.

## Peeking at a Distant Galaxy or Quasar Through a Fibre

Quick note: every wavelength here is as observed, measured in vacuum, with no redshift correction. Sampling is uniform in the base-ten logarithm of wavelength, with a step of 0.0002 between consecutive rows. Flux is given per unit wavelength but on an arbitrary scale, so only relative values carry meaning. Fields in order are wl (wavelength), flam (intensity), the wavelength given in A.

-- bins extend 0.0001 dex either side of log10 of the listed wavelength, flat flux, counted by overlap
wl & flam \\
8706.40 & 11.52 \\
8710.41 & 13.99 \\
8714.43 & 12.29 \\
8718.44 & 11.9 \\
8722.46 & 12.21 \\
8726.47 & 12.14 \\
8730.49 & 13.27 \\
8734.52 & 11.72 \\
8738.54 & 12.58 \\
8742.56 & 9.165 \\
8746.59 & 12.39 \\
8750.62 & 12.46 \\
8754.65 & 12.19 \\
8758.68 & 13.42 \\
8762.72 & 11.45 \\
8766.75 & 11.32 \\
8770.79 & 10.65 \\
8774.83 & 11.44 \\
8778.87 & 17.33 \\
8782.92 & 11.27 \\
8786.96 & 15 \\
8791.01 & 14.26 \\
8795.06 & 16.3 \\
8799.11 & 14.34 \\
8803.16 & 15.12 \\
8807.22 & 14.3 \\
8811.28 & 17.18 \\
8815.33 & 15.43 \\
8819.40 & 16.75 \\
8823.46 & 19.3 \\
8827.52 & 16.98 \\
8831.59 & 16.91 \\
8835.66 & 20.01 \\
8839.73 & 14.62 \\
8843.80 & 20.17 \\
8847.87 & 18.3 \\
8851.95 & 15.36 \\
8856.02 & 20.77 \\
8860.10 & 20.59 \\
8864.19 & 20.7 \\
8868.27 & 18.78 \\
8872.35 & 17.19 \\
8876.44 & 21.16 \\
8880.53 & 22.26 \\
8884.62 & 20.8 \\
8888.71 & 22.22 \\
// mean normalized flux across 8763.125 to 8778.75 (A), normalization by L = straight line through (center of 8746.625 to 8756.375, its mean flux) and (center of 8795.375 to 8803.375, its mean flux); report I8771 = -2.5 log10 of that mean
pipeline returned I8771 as 0.13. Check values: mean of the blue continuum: 12.3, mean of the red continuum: 15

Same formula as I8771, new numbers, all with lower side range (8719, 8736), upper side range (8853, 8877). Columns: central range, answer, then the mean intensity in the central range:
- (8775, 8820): 0.07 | 15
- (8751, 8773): 0.19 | 11.9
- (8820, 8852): 0.01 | 17.8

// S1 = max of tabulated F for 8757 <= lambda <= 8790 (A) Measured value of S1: 17.33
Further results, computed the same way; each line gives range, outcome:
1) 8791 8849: 20.17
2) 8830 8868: 20.77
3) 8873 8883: 22.26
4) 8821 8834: 19.3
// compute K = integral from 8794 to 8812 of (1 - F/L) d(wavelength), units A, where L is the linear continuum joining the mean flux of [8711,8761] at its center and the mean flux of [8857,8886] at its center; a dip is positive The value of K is 1.0 A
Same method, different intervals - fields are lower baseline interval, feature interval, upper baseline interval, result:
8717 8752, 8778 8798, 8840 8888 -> 0.57 A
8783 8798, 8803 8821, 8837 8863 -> 0.23 A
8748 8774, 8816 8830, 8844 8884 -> -0.80 A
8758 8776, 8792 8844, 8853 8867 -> -0.95 A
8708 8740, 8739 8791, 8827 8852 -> 6.99 A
